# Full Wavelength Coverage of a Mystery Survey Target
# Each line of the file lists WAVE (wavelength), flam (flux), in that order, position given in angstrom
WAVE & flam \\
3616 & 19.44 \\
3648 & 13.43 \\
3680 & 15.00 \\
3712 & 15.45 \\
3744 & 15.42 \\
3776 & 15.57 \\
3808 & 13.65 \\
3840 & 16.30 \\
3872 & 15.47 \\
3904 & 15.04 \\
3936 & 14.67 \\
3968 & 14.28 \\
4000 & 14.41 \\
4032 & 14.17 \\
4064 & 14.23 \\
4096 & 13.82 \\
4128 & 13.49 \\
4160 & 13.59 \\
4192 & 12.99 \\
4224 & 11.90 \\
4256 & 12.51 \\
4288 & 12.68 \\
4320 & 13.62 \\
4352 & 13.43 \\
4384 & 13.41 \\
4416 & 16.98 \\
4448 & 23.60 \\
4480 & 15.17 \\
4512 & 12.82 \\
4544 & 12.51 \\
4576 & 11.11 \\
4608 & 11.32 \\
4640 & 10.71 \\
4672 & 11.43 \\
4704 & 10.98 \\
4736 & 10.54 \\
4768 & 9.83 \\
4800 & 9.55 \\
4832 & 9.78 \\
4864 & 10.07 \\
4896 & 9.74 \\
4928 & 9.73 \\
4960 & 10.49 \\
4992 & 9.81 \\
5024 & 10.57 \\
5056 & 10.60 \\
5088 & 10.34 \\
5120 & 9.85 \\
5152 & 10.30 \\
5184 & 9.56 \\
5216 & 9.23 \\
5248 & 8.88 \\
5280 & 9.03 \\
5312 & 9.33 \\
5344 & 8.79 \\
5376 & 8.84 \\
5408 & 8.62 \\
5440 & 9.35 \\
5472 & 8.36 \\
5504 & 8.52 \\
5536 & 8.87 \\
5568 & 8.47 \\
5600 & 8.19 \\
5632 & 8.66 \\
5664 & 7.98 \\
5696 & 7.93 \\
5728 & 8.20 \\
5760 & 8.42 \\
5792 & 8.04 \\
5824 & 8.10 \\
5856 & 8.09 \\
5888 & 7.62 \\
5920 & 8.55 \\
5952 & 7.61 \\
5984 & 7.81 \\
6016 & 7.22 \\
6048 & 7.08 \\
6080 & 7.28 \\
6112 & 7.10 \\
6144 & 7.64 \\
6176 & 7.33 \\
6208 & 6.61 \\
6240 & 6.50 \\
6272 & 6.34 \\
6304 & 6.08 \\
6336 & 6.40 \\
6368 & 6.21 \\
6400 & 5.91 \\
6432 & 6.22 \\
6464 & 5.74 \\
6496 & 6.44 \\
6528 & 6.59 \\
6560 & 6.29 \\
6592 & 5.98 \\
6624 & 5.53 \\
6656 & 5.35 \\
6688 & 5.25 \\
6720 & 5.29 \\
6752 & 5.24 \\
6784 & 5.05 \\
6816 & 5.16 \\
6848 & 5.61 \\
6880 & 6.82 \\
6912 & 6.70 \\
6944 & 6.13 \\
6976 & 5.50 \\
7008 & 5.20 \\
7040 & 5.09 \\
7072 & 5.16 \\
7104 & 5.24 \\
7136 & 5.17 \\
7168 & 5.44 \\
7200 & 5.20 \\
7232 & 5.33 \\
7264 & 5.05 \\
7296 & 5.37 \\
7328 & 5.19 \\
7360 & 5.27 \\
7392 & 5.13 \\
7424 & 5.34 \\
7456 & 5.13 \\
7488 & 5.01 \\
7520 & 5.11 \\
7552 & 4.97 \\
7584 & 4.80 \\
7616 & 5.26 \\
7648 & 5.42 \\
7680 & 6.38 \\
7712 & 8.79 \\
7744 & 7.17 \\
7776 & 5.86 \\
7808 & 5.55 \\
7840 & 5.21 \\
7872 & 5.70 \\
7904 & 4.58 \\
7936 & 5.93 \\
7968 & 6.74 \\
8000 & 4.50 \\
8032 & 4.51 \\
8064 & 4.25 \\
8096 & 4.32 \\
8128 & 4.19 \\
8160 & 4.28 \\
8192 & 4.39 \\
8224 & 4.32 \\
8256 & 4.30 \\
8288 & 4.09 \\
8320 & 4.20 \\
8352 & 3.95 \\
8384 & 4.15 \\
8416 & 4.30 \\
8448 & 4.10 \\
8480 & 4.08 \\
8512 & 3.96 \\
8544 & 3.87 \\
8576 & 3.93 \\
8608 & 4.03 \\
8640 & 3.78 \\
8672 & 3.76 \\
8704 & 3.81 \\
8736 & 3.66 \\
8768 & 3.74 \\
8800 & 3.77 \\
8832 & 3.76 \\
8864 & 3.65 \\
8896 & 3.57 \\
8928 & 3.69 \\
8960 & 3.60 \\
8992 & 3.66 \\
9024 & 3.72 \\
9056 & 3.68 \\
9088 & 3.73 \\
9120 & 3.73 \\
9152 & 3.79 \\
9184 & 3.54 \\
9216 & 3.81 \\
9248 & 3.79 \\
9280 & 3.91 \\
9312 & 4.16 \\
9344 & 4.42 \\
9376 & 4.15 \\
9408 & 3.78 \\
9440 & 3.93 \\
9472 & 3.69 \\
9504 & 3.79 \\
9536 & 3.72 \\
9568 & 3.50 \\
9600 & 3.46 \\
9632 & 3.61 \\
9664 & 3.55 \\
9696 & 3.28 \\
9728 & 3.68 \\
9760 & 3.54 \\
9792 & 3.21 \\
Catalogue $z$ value 0.59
